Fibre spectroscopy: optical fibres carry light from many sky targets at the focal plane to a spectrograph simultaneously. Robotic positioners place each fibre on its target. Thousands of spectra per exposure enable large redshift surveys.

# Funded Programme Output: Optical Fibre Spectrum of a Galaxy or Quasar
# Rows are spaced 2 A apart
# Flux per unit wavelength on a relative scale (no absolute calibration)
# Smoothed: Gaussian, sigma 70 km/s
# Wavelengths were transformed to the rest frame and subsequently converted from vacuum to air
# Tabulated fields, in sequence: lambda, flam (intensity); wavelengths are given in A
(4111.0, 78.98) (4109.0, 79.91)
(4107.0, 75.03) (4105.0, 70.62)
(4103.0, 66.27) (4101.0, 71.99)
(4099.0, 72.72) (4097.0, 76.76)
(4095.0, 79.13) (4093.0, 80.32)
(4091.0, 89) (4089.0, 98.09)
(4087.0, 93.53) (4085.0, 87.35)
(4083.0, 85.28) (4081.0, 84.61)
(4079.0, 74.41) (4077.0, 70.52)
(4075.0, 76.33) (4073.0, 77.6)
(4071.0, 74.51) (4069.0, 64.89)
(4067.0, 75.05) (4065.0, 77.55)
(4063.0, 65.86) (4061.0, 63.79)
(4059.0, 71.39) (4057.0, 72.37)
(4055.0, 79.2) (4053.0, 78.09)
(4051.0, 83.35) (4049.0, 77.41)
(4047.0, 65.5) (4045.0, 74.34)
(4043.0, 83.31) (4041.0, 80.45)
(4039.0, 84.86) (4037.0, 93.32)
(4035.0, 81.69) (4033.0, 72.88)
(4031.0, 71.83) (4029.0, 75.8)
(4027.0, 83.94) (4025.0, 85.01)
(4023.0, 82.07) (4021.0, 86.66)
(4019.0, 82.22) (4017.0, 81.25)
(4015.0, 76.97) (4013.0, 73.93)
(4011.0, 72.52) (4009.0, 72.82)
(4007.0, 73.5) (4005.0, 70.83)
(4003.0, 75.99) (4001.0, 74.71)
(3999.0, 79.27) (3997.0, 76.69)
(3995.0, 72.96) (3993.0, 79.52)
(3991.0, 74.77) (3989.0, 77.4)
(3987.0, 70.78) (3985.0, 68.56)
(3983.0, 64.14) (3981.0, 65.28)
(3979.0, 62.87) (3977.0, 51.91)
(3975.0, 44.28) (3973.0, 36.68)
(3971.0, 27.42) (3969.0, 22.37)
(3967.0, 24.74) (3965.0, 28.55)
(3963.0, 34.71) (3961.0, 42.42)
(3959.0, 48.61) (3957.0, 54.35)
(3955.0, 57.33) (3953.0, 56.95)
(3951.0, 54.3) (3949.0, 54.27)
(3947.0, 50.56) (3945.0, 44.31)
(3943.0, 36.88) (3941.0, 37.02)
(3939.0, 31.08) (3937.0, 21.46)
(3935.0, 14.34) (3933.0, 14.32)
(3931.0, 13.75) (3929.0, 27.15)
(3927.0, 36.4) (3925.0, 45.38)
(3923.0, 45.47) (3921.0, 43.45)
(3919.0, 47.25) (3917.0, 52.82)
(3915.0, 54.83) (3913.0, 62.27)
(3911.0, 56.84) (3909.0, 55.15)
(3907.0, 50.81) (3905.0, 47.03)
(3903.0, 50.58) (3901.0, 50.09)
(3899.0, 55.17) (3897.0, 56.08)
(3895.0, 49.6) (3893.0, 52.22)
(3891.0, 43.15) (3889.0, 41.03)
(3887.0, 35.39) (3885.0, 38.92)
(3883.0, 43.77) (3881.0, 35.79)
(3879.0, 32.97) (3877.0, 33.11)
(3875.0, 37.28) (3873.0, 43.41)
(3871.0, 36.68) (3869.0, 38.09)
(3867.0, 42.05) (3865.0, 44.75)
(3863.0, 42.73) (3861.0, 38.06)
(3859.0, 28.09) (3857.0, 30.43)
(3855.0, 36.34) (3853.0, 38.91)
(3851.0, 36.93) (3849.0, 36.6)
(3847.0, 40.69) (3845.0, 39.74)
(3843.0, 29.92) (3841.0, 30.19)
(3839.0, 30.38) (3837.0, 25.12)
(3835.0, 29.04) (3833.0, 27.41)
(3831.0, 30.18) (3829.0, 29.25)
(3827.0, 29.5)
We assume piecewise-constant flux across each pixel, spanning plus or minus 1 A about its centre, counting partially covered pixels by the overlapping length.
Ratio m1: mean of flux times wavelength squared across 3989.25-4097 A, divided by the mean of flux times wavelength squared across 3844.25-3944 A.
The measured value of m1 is 2.1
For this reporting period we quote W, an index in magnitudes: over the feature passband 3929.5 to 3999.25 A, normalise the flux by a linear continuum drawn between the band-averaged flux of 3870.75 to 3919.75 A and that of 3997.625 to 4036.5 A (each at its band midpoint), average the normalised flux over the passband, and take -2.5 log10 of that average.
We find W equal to 0.34 mag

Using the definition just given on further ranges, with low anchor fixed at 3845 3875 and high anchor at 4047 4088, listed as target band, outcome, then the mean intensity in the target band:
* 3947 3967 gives 0.19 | 46.9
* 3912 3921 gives -0.10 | 53.1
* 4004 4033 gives -0.15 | 77.6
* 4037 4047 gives -0.13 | 80.5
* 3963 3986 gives 0.31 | 44.7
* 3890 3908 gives -0.12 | 50.5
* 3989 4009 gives -0.18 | 75.3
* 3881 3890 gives 0.09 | 39.3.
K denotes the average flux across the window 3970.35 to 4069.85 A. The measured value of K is 72.9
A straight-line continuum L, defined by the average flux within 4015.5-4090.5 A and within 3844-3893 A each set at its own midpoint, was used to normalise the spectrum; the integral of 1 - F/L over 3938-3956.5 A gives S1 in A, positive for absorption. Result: 2.9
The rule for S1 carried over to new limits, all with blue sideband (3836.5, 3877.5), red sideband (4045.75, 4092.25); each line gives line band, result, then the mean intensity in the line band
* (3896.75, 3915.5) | -3.2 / 53.8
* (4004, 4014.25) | -1.1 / 72.8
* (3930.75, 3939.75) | 5.7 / 19.1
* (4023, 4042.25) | -2.9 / 81.2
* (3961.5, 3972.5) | 5.5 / 28.6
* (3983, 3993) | -1.7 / 72.7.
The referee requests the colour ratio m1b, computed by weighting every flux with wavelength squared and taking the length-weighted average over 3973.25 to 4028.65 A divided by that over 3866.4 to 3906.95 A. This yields 1.78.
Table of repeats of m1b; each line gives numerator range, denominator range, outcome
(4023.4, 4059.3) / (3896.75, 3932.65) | 1.81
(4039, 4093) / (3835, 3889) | 2.38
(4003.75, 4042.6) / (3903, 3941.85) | 2.08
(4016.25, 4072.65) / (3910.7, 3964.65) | 1.95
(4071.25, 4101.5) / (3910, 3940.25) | 2.33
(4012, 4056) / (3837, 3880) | 2.40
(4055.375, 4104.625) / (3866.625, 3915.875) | 1.85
